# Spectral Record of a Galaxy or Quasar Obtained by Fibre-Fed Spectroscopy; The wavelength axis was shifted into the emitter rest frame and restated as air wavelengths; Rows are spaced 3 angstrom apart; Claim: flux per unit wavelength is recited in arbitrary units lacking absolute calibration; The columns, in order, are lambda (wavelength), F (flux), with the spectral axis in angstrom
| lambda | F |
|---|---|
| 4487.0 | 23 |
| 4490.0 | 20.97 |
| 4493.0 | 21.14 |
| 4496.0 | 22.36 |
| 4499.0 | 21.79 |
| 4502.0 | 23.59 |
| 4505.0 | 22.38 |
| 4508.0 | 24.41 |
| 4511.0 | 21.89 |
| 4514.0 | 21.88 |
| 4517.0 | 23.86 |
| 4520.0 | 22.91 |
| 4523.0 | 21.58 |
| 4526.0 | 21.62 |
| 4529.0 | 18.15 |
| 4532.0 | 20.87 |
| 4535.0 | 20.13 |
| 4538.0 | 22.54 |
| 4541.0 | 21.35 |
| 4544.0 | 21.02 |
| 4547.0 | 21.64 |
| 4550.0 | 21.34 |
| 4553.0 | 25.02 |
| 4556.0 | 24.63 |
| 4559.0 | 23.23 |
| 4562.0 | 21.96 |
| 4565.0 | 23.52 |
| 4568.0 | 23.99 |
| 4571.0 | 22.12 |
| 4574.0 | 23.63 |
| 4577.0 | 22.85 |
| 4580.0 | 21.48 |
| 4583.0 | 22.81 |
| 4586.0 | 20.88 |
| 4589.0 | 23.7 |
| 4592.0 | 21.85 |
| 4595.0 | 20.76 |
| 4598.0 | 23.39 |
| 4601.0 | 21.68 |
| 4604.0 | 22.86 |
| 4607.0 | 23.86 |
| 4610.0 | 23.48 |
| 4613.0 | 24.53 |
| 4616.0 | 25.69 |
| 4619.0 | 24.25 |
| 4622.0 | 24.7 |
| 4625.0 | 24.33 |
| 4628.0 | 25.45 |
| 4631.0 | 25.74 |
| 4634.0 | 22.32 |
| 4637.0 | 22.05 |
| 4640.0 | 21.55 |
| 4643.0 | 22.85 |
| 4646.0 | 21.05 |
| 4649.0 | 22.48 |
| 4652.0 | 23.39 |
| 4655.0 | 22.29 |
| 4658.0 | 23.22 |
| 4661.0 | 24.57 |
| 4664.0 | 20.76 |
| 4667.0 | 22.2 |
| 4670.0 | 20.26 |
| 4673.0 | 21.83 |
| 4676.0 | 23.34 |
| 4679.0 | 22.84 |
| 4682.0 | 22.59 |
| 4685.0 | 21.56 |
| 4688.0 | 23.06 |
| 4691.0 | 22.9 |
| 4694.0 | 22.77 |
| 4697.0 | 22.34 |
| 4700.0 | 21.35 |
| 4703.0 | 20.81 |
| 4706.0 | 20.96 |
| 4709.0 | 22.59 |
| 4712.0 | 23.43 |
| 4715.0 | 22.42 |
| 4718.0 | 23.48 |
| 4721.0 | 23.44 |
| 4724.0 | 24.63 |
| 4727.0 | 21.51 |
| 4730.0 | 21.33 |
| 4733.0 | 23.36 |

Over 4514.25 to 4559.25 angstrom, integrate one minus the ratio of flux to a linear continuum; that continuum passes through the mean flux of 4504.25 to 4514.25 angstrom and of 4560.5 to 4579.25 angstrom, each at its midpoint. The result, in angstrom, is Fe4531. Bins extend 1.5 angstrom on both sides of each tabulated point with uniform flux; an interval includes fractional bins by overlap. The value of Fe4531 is 1.8 angstrom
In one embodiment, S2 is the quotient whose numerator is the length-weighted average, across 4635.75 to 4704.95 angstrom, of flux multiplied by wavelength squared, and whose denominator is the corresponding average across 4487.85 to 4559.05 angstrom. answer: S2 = 1.07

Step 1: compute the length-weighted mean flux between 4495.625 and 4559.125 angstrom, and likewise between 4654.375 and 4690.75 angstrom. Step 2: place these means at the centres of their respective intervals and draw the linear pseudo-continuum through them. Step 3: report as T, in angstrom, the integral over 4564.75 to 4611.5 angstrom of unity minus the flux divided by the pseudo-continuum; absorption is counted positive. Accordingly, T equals -0.8 angstrom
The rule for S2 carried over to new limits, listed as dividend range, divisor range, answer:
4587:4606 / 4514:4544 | 1.07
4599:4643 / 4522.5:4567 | 1.12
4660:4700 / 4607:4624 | 0.94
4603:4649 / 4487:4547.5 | 1.13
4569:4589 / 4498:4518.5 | 1.01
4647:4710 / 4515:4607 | 1.05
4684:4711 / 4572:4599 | 1.04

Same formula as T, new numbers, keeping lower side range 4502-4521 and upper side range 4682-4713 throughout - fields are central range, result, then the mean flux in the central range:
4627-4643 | -0.62 angstrom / 23.3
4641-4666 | -0.21 angstrom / 22.5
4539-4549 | 0.62 angstrom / 21.4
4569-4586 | 0.15 angstrom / 22.5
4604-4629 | -2.12 angstrom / 24.4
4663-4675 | 0.50 angstrom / 21.4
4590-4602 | 0.31 angstrom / 22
